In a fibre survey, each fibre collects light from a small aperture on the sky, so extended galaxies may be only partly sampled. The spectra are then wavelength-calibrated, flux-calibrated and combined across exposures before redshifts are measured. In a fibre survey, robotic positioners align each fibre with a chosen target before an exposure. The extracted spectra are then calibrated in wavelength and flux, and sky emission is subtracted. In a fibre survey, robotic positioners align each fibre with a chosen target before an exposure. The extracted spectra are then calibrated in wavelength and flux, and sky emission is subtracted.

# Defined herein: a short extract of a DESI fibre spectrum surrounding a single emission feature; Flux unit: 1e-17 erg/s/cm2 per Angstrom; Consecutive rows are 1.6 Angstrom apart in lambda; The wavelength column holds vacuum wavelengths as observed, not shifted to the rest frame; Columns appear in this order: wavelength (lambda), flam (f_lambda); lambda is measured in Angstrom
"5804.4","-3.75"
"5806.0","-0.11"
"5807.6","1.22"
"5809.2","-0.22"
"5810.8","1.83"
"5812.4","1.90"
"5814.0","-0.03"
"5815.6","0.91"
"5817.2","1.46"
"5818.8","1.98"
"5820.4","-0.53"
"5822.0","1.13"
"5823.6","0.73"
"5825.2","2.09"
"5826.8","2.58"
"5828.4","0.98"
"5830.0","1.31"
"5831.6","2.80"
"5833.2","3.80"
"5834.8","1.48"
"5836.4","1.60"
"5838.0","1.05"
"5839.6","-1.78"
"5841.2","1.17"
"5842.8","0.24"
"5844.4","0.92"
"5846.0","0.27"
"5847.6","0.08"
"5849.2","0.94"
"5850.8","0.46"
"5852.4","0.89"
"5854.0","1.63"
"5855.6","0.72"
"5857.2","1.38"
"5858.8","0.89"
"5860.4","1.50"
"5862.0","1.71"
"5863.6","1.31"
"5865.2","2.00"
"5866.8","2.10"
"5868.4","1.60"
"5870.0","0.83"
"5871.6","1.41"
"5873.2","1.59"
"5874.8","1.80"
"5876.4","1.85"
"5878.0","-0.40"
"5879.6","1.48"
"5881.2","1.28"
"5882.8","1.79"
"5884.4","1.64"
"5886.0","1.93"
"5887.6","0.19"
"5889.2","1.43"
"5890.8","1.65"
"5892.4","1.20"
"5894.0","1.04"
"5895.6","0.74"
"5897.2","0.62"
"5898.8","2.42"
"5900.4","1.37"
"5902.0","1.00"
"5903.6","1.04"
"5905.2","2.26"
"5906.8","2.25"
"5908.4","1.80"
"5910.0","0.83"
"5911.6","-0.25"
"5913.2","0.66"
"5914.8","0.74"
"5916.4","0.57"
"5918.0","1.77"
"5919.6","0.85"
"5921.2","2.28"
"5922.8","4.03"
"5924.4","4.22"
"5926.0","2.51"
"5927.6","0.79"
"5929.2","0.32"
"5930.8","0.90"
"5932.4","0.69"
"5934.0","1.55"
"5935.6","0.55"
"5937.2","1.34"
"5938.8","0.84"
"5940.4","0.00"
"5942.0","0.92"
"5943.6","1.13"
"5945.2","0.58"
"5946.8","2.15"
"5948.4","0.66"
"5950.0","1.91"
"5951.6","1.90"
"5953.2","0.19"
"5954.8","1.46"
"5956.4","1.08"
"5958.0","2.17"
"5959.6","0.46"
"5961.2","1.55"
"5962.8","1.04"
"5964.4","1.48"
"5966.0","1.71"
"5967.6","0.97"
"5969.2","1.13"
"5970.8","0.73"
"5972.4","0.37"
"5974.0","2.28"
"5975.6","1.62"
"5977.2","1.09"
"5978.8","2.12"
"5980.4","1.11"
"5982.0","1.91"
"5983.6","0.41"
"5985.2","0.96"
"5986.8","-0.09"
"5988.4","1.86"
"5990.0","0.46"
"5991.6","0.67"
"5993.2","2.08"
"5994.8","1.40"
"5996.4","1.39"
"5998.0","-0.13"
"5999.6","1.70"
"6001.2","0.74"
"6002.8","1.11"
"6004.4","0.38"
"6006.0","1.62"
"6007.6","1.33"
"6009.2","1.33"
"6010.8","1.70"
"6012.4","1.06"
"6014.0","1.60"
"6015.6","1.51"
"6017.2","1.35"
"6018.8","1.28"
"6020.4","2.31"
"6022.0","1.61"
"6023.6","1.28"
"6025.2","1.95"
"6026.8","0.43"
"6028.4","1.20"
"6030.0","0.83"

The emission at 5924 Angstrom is [O III] 5007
